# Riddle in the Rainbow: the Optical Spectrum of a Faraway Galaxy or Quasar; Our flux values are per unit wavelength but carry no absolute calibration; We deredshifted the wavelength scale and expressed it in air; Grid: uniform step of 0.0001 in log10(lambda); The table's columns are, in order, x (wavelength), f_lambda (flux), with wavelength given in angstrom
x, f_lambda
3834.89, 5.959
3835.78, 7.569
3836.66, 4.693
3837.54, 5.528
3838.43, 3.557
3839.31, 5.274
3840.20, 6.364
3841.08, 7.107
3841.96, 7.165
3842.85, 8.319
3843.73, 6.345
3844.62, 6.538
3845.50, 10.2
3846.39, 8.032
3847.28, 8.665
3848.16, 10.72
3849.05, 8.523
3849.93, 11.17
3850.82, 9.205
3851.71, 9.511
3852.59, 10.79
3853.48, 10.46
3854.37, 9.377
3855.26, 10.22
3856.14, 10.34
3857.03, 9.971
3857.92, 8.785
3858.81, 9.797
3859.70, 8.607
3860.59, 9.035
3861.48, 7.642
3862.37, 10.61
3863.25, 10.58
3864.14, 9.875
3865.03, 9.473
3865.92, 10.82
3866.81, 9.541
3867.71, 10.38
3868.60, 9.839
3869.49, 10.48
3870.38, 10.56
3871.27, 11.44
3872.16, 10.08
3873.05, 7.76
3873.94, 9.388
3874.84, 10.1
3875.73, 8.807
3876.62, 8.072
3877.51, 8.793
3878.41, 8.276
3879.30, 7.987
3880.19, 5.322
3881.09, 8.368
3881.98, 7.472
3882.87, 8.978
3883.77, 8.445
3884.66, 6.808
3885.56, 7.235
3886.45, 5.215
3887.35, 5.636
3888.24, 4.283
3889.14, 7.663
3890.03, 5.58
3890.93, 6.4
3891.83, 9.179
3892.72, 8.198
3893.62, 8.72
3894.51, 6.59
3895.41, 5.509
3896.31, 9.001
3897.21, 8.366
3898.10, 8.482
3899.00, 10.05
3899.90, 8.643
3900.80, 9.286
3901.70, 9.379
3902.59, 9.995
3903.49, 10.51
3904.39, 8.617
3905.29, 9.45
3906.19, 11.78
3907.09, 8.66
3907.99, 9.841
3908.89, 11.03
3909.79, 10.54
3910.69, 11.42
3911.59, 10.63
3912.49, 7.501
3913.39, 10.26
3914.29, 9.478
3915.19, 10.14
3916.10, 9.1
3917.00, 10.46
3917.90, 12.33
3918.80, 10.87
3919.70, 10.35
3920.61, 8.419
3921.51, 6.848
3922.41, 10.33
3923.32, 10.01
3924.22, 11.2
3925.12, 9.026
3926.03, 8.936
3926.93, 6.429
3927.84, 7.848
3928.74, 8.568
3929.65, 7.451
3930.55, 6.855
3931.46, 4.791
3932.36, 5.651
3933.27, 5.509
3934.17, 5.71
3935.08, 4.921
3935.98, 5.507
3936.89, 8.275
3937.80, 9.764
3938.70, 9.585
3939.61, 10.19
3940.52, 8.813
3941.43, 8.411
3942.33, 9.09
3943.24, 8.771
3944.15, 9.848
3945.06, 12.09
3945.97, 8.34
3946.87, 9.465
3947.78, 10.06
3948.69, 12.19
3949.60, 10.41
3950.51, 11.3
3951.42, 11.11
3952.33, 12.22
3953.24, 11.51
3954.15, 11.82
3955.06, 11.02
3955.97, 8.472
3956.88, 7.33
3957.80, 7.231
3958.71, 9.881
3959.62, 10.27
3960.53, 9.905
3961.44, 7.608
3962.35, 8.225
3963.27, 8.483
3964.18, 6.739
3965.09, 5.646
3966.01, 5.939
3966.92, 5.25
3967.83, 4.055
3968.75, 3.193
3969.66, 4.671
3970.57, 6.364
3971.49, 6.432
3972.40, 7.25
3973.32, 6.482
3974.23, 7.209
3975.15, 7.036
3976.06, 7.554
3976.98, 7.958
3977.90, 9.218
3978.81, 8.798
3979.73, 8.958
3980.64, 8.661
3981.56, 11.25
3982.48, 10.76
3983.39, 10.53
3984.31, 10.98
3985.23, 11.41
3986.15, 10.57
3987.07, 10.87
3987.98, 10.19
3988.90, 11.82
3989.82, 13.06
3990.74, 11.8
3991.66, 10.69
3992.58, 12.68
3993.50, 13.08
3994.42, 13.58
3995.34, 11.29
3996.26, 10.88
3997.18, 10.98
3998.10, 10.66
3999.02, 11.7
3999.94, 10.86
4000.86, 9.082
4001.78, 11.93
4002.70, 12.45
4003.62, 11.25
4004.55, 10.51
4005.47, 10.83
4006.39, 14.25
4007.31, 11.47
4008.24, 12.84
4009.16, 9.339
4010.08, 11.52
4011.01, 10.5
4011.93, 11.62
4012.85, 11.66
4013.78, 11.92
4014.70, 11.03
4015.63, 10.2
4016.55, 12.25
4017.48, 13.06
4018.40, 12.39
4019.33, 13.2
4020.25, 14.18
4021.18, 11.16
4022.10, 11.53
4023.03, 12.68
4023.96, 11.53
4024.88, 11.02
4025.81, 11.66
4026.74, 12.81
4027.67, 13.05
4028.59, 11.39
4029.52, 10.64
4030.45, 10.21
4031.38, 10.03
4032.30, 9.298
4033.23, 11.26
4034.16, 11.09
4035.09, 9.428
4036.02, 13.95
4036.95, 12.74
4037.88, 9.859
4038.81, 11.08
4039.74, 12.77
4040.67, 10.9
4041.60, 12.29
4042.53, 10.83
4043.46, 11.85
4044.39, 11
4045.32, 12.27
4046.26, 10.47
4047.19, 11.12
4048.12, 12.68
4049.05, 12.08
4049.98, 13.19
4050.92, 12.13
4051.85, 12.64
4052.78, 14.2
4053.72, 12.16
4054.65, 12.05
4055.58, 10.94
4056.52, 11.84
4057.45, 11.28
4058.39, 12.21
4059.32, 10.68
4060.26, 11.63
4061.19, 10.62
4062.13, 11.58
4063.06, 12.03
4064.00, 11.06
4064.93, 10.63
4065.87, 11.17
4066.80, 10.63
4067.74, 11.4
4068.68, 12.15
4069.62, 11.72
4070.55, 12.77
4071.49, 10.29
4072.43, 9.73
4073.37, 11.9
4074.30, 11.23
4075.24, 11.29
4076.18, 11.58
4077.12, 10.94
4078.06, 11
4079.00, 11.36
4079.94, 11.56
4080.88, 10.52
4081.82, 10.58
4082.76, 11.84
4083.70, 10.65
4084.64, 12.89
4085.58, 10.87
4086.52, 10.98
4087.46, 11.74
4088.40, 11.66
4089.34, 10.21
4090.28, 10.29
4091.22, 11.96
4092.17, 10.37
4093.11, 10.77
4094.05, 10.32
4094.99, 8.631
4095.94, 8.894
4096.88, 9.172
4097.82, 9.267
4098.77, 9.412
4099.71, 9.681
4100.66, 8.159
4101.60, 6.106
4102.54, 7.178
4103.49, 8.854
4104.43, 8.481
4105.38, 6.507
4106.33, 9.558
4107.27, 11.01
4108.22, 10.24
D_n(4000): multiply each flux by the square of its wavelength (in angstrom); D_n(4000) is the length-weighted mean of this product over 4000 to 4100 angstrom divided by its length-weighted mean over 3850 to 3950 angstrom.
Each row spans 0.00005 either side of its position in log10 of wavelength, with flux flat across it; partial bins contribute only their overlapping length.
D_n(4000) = 1.37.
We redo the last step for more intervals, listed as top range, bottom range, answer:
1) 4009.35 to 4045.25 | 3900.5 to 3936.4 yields 1.37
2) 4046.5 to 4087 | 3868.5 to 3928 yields 1.42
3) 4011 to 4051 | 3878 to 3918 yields 1.45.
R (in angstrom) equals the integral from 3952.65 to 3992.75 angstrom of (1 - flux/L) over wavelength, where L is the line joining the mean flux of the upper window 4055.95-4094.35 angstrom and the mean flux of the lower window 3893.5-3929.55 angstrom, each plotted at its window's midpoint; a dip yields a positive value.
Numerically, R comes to 5.2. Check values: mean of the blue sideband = 9.35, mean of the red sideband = 11.2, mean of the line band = 8.75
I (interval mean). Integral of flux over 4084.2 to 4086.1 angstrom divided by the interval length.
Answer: 11.8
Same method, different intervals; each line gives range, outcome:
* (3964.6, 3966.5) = 5.8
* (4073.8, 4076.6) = 11.4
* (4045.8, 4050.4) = 11.9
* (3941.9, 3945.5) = 9.93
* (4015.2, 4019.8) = 12.3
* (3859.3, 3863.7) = 9.32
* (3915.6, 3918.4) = 10.6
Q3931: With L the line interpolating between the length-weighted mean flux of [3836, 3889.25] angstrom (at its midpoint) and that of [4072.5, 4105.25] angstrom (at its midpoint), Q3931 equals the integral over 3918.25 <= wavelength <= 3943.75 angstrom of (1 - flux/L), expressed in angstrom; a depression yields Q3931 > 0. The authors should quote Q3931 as 2.4 angstrom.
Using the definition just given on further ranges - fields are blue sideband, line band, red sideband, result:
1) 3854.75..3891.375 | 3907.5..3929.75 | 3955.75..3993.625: -2.43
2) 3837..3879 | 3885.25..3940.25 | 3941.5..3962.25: 5.98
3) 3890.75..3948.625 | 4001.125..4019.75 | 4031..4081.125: -1.87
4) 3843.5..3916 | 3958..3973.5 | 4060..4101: 4.61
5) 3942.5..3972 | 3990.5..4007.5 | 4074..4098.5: -4.13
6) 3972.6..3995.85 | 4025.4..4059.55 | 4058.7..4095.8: -2.73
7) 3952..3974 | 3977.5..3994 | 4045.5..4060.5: -3.86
